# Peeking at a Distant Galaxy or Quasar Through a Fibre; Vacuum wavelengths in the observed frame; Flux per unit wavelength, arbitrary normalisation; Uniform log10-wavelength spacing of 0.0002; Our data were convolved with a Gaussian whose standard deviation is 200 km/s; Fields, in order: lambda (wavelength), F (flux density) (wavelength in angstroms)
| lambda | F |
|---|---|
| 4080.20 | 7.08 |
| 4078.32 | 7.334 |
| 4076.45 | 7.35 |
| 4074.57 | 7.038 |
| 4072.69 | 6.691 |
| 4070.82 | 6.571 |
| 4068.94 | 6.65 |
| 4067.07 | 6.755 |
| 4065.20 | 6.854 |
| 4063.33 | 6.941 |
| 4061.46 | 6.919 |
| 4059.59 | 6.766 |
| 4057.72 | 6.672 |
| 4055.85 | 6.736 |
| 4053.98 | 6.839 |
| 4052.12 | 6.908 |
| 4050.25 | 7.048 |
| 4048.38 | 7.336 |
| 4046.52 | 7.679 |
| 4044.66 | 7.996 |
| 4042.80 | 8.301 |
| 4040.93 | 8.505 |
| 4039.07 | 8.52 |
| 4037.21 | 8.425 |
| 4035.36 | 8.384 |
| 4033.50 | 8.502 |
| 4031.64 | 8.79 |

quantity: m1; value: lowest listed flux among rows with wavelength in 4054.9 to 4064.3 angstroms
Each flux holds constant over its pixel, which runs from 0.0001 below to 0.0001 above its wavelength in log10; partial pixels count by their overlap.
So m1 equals 6.672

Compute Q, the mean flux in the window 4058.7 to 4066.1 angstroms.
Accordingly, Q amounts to 6.87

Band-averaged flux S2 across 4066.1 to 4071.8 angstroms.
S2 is 6.67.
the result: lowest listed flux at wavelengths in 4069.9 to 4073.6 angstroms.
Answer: 6.571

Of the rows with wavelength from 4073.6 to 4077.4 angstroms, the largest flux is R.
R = 7.35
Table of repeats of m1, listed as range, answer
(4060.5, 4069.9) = 6.65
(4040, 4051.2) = 7.048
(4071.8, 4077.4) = 6.691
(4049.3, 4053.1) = 6.908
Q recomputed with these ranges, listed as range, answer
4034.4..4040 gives 8.45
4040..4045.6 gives 8.26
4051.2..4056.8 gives 6.83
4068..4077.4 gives 6.86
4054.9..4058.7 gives 6.7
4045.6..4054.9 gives 7.16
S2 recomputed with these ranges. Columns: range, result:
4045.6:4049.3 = 7.52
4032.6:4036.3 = 8.46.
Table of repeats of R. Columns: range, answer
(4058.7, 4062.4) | 6.919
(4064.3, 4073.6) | 6.854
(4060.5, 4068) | 6.941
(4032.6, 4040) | 8.52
